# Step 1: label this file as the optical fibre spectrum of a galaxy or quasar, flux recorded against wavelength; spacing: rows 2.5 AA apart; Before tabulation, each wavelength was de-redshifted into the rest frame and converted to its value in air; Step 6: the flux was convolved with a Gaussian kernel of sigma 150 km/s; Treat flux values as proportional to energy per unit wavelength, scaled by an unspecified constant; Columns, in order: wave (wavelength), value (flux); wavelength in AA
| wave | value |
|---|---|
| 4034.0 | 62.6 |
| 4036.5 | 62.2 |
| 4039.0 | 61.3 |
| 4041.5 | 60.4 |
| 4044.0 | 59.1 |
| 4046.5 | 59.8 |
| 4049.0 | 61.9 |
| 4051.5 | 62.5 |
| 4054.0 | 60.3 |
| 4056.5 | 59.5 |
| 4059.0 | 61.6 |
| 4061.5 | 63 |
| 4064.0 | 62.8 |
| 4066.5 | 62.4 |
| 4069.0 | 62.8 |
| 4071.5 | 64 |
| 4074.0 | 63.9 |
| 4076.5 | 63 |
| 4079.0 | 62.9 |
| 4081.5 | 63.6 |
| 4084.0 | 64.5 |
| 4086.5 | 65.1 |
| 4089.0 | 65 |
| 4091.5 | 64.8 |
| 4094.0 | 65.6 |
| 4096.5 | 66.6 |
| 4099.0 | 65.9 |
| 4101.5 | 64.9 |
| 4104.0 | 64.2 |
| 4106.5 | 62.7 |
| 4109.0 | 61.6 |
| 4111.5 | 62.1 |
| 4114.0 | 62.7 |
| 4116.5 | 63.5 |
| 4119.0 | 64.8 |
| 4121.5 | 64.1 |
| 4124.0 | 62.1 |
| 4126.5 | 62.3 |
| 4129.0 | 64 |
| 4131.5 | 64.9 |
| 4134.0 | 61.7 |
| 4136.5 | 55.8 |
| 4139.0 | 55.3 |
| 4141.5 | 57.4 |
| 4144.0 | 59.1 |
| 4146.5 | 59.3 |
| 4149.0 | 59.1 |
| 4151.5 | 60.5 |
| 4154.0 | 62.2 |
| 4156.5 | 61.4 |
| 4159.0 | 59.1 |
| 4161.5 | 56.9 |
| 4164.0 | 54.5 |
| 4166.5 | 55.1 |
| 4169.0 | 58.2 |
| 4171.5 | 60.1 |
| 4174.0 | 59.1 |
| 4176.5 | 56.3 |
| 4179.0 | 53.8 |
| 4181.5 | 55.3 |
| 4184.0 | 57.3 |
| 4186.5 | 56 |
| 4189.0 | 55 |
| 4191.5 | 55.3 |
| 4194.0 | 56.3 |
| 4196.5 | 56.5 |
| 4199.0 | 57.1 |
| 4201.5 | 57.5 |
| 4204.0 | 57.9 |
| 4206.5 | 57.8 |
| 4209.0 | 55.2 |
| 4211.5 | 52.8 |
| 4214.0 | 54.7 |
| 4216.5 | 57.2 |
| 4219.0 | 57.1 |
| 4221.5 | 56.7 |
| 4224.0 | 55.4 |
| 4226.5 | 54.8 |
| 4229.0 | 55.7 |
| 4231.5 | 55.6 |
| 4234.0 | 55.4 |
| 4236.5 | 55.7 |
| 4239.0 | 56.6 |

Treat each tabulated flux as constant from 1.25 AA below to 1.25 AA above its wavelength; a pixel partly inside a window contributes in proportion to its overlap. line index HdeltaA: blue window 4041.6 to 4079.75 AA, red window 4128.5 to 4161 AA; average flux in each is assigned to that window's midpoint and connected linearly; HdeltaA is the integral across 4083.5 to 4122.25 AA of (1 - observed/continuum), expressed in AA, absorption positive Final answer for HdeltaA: -2.16 AA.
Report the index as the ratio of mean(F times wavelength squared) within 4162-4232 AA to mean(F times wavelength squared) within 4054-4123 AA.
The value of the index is 0.93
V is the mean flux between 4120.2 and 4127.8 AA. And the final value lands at 62.9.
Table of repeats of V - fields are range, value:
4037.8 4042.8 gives 60.8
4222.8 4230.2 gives 55.3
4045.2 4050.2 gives 60.8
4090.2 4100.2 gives 65.7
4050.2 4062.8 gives 61.4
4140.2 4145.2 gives 58.2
